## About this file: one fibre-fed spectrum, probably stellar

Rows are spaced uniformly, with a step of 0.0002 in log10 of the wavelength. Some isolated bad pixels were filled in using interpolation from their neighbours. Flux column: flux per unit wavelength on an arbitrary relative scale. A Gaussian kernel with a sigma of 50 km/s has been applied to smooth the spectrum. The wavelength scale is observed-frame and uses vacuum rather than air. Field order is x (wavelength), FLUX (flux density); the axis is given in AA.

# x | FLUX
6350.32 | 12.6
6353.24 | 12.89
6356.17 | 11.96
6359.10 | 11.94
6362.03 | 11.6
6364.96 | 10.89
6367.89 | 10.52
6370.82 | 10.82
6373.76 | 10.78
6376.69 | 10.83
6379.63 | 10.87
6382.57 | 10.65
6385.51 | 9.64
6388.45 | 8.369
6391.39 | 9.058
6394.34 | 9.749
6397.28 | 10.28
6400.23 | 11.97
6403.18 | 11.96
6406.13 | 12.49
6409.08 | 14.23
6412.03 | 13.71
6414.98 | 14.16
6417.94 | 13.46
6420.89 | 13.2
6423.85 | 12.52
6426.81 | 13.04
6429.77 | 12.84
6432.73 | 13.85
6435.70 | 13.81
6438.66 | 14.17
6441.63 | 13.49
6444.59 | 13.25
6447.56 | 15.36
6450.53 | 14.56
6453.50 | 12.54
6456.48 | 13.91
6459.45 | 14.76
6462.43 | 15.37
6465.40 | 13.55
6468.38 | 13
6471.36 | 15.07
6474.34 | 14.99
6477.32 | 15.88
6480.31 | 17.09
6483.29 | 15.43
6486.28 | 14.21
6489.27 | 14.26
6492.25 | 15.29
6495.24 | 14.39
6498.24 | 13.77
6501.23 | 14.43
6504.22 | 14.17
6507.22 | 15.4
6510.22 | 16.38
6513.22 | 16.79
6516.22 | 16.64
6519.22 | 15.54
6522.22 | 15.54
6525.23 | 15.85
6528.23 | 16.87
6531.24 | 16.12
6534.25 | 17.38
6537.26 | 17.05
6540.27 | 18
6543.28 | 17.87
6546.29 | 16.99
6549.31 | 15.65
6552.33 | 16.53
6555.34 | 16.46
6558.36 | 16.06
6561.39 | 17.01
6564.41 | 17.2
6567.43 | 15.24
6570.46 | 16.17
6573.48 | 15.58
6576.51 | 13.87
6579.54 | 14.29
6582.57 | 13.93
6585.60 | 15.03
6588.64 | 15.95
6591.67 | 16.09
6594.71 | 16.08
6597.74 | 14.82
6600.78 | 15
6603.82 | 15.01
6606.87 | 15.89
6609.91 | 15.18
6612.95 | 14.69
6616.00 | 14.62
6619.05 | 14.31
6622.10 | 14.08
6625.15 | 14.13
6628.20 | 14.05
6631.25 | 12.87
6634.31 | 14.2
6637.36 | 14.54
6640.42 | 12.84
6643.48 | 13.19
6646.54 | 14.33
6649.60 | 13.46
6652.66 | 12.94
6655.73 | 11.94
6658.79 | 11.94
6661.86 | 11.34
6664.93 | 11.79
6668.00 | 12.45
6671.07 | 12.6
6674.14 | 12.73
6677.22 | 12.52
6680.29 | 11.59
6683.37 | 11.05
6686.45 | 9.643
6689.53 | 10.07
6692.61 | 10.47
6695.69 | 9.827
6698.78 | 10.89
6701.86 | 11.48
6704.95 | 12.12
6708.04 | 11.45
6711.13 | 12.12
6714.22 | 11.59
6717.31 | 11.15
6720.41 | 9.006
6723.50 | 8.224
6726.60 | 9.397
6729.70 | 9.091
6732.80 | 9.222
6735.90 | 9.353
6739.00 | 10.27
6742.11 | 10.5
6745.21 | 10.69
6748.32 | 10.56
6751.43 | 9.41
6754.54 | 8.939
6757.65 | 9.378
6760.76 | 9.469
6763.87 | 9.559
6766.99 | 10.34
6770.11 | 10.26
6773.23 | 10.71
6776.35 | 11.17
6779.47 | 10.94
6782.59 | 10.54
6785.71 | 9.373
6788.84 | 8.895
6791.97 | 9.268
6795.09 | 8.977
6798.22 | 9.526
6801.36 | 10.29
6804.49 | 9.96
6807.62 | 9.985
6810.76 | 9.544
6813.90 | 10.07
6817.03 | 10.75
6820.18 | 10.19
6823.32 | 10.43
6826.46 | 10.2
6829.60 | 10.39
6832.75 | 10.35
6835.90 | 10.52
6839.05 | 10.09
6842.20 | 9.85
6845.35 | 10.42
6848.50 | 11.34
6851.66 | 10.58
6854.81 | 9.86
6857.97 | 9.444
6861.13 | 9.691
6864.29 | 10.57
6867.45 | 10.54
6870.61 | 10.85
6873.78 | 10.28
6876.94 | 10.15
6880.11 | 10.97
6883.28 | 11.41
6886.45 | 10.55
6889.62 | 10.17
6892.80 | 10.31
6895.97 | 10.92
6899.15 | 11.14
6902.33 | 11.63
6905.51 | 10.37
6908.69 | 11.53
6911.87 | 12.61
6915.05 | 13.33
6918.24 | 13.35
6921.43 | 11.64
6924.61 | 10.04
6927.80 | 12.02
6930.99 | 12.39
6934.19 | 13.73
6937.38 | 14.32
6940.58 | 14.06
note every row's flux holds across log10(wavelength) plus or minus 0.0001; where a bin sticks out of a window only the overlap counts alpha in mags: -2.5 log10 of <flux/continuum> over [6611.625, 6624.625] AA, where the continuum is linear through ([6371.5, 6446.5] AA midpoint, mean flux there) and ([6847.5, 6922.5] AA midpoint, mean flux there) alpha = -0.234 mag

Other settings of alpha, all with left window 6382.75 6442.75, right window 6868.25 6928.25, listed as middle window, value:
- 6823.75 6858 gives 0.10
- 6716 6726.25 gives 0.23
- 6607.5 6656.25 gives -0.18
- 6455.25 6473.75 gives -0.18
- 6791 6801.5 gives 0.21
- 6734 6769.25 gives 0.17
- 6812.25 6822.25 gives 0.10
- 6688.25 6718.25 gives 0.05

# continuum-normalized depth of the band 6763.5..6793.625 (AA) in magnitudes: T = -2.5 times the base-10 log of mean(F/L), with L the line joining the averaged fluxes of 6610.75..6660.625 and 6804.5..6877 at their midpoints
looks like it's 0.118 mag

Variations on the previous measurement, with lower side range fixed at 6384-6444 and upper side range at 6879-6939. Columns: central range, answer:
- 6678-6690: 0.12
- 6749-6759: 0.26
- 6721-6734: 0.31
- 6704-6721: 0.06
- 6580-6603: -0.25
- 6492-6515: -0.23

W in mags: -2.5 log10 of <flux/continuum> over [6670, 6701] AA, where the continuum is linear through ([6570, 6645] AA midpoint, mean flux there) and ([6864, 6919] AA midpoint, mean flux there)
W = 0.22 mag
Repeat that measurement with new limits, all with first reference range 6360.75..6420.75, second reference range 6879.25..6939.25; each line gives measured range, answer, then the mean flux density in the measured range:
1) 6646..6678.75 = -0.09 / 12.5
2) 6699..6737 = 0.12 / 10.4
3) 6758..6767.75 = 0.20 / 9.7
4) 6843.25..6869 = 0.14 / 10.3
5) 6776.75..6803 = 0.19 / 9.79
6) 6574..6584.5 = -0.23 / 14.2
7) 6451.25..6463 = -0.23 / 14.1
